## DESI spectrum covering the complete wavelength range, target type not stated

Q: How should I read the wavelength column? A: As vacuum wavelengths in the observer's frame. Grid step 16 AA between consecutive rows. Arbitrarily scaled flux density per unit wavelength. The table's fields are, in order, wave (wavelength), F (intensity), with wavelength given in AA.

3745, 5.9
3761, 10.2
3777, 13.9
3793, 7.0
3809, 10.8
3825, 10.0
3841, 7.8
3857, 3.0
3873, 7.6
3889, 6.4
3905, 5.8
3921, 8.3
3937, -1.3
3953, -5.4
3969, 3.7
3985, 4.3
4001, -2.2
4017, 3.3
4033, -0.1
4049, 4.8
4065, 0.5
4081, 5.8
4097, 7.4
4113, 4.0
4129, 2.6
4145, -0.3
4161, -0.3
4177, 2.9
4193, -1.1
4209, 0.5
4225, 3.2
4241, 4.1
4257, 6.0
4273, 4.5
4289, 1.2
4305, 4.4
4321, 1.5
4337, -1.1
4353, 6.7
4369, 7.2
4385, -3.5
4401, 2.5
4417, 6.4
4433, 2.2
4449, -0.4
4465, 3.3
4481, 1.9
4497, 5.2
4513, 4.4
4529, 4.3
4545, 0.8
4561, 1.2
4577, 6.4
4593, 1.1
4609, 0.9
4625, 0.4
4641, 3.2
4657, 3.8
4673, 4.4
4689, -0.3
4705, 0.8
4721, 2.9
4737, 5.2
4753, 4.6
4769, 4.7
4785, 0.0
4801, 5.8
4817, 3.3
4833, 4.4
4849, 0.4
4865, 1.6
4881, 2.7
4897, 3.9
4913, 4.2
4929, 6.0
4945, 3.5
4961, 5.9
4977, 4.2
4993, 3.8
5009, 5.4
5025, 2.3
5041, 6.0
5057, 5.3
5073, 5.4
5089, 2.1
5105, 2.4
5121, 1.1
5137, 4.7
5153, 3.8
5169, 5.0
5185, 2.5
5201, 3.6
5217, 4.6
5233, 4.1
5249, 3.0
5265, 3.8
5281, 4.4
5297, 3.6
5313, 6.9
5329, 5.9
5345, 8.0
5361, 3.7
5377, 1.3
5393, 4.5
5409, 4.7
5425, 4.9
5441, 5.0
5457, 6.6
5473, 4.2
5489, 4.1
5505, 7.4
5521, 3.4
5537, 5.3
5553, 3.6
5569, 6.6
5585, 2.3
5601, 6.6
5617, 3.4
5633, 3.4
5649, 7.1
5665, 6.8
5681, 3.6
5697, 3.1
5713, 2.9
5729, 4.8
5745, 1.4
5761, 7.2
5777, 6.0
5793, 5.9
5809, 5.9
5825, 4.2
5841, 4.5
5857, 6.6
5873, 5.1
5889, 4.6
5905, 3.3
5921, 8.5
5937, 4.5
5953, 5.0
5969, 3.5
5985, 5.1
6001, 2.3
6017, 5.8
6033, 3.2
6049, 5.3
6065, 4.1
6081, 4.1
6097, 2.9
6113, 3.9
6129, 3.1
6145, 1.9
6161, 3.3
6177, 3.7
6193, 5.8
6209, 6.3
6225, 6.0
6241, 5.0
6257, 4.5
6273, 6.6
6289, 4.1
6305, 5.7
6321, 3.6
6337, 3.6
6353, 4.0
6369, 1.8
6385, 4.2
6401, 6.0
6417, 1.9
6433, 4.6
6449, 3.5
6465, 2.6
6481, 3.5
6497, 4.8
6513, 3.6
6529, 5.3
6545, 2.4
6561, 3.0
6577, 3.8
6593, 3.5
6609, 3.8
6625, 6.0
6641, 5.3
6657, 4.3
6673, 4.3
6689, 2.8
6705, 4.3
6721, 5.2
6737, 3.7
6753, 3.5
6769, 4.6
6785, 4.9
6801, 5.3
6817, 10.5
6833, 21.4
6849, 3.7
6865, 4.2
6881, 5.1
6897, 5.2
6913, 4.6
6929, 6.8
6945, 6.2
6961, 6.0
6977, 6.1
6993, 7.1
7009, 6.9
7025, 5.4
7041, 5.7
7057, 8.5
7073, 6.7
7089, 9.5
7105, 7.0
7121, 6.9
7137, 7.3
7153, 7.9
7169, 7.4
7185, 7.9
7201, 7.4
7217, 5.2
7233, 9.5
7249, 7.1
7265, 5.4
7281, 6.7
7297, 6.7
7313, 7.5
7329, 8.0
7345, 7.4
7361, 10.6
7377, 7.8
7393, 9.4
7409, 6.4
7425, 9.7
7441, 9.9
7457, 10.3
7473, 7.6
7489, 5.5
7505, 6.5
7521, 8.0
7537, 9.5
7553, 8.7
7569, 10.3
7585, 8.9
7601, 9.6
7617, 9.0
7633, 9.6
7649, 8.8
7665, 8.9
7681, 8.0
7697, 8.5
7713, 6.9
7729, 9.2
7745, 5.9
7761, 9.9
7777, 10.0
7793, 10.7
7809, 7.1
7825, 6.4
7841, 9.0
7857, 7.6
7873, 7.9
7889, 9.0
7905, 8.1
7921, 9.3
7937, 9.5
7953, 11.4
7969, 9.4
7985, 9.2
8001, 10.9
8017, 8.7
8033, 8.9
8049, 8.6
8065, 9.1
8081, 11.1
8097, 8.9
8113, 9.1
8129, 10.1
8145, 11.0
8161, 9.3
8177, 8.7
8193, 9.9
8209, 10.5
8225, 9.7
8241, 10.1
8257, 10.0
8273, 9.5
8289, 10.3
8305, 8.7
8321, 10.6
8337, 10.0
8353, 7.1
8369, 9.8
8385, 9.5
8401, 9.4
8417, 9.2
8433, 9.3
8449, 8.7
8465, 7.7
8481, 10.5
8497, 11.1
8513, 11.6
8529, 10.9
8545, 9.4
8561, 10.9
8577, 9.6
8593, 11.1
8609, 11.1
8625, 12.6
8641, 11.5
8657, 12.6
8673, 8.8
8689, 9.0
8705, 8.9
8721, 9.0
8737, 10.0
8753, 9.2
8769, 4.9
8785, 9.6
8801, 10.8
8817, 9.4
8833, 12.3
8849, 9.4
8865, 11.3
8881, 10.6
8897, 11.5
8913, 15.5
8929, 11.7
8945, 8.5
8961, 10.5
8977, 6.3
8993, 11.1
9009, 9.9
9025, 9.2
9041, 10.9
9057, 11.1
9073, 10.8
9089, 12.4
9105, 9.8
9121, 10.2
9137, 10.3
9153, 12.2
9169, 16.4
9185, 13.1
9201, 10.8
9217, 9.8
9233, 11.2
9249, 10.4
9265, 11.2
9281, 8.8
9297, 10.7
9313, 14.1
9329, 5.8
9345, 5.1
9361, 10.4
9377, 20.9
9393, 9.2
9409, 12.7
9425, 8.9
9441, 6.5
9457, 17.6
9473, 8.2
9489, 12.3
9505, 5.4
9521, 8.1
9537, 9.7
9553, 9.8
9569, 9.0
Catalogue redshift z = 0.832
